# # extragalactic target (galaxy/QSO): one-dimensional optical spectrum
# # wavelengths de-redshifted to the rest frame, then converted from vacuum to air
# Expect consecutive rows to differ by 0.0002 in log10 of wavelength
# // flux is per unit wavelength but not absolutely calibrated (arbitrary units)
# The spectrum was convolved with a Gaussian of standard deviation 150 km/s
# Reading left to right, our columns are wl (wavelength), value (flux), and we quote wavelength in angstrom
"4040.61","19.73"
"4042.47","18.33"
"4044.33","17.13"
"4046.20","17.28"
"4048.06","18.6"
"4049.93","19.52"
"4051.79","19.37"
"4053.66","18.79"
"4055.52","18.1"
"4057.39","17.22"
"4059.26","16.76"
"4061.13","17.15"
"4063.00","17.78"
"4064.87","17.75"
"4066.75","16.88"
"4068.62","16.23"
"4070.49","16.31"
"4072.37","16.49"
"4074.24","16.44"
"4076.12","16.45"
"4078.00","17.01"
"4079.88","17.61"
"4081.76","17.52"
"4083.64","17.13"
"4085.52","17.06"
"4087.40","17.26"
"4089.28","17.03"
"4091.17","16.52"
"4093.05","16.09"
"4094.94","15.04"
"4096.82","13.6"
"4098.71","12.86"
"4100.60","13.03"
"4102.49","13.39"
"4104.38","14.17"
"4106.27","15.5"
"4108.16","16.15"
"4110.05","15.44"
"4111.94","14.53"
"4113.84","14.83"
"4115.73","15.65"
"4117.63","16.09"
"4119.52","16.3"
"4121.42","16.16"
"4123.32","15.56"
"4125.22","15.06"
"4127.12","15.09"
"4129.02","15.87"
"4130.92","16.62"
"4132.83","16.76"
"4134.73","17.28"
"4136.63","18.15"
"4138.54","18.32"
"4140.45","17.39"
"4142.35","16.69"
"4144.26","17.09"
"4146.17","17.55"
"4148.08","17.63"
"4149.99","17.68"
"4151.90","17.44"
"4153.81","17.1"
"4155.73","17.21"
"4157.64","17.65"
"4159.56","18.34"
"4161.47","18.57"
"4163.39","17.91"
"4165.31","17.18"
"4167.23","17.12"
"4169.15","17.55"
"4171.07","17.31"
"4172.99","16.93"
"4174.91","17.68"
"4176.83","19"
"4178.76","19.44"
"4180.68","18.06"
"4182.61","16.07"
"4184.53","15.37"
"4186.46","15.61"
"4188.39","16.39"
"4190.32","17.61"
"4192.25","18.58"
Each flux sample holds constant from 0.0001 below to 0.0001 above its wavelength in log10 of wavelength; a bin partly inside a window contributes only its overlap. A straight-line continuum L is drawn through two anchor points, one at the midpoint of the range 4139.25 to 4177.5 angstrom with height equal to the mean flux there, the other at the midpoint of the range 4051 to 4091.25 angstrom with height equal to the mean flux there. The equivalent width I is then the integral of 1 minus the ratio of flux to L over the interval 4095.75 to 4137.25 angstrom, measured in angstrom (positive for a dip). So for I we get 4.9 angstrom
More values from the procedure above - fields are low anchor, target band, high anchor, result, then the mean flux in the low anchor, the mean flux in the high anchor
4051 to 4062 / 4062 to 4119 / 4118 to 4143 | 4.5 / 17.9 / 16.5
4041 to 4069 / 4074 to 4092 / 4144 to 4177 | 0.8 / 17.9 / 17.6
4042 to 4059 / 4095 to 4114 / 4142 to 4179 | 3.8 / 18.2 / 17.6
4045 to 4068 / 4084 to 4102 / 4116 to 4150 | 2.0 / 17.9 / 16.7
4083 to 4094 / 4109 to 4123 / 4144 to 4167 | 1.3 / 16.8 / 17.6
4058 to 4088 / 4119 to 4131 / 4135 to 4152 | 1.1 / 17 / 17.5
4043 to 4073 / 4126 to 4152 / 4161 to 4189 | 0.5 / 17.6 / 17.3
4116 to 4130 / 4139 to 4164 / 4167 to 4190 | -1.6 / 15.7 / 17.2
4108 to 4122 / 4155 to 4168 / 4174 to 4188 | -0.7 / 15.6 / 17.3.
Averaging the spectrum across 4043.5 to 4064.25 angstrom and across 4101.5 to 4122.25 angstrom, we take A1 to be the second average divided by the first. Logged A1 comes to 0.9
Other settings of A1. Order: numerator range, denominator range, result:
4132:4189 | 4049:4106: 1.05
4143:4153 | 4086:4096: 1.06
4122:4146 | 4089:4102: 1.13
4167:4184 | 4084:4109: 1.16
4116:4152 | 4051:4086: 0.97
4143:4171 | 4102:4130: 1.14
